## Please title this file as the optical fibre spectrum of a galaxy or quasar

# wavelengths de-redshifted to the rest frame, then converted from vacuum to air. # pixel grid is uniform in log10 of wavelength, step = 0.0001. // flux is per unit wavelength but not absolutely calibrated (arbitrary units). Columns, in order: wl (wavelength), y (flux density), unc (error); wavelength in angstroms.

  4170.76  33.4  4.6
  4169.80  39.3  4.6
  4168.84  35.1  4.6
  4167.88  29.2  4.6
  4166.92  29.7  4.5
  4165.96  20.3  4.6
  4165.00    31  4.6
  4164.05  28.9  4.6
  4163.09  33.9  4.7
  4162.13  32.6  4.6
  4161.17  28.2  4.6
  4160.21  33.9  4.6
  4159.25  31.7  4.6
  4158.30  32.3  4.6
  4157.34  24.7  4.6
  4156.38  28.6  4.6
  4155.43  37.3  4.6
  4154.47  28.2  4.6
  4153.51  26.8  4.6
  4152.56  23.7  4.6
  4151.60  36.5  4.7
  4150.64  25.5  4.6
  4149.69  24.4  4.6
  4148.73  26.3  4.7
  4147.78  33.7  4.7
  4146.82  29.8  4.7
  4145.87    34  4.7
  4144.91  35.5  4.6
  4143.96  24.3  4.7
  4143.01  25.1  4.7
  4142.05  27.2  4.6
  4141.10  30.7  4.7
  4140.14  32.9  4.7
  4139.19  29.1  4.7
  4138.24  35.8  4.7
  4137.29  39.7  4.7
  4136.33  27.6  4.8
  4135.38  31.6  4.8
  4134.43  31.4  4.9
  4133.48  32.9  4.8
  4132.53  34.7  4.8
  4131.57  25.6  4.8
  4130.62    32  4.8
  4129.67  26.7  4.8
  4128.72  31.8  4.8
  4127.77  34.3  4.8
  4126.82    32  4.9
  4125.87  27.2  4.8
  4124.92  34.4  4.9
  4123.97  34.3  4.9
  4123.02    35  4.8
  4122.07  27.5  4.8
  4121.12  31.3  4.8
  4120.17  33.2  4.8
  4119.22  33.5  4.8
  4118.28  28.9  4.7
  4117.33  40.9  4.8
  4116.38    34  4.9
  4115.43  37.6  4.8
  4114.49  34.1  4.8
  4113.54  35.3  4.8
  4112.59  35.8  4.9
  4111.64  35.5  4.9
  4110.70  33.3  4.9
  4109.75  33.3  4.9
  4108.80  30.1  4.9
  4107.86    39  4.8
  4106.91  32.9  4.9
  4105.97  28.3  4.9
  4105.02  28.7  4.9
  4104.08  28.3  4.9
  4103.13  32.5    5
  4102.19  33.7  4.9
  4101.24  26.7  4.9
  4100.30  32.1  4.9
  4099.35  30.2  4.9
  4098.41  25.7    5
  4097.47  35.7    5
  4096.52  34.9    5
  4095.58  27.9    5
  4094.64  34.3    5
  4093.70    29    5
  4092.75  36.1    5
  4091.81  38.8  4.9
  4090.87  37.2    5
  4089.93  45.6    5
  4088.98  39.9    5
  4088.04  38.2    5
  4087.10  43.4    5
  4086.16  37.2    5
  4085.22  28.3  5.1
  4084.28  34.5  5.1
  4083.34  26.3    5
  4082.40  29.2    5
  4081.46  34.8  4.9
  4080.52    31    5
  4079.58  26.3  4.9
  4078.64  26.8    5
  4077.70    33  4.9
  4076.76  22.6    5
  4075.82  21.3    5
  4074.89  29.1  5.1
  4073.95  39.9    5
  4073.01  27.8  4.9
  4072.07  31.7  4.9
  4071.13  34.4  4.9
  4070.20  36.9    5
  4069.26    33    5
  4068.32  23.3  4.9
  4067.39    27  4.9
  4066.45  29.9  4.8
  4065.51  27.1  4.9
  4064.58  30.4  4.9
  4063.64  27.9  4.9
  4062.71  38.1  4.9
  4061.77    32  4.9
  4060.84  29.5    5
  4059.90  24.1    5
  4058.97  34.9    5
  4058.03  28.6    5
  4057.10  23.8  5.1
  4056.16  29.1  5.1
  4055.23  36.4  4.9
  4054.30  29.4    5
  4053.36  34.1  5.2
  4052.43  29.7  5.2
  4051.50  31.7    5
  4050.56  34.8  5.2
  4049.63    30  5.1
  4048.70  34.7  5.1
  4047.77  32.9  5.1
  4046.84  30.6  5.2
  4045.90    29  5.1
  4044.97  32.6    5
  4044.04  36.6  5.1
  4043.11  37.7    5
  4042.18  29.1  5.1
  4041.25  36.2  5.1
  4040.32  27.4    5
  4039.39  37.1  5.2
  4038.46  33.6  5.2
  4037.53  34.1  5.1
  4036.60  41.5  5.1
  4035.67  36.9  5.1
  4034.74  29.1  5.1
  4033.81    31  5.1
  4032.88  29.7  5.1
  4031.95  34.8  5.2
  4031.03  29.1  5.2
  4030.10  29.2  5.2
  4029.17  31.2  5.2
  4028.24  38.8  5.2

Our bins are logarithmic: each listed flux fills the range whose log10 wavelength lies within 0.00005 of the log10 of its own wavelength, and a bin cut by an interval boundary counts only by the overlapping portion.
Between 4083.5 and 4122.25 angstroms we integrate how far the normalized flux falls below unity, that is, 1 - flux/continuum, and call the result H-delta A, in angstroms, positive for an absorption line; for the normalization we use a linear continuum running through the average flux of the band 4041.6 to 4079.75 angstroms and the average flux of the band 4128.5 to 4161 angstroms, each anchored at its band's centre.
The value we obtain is -4.1 angstroms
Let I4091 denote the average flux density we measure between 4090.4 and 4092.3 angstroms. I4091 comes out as 38.1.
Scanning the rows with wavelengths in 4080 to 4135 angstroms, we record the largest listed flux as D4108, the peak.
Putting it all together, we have 45.6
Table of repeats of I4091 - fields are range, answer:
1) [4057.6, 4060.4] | 29.1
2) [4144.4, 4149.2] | 31.8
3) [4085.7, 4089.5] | 39.7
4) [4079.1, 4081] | 28.6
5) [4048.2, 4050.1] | 32.5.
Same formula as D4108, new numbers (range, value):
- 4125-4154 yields 39.7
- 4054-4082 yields 39.9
